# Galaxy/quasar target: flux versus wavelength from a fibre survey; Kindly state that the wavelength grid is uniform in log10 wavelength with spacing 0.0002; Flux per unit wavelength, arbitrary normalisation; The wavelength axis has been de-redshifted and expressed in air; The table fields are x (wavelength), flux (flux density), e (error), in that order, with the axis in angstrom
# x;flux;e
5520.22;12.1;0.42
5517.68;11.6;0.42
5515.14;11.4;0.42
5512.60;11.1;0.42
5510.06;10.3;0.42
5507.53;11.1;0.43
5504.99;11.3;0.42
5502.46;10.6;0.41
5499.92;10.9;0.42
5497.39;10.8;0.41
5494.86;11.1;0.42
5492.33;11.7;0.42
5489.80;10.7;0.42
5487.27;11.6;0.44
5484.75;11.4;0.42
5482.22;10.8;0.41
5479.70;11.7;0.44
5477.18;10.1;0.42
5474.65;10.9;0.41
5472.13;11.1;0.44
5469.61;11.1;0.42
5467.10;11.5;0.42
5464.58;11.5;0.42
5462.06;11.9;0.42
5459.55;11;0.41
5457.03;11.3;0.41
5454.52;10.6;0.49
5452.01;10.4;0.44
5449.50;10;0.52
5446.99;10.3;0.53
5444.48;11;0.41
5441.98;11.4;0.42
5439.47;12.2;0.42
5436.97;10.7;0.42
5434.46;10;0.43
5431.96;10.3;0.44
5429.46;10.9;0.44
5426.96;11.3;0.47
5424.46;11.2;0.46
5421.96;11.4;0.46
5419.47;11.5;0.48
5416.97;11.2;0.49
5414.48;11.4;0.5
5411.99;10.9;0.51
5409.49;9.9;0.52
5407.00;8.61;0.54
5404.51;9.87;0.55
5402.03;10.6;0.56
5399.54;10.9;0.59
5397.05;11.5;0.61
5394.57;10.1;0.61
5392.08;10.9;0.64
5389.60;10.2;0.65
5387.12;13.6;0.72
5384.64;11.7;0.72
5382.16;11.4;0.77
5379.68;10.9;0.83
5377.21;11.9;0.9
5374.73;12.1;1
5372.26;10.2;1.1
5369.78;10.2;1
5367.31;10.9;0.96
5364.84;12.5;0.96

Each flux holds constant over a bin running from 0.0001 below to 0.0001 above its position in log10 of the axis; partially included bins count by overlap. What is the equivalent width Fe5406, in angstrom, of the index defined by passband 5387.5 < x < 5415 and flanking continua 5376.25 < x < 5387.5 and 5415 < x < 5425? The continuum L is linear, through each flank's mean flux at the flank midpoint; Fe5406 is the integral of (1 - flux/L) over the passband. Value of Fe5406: 2.5 angstrom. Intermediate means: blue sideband 11.8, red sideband 11.3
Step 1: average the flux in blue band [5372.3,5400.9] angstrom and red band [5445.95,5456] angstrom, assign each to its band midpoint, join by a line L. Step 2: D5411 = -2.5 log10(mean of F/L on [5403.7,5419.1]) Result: 0.06 mag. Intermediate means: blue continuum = 11.3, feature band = 10.4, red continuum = 10.4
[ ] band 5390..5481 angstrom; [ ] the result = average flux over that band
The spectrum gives 10.9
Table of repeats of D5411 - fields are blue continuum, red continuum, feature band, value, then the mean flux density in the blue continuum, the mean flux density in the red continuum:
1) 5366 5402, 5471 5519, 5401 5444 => 0.03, 11.2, 11.1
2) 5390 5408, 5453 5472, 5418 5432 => -0.04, 10.4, 11.3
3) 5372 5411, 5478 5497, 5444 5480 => 0.02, 10.9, 11.2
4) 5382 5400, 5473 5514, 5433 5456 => 0.04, 11.3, 11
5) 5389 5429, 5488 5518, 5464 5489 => -0.02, 10.7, 11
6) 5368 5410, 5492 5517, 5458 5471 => -0.04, 10.9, 11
